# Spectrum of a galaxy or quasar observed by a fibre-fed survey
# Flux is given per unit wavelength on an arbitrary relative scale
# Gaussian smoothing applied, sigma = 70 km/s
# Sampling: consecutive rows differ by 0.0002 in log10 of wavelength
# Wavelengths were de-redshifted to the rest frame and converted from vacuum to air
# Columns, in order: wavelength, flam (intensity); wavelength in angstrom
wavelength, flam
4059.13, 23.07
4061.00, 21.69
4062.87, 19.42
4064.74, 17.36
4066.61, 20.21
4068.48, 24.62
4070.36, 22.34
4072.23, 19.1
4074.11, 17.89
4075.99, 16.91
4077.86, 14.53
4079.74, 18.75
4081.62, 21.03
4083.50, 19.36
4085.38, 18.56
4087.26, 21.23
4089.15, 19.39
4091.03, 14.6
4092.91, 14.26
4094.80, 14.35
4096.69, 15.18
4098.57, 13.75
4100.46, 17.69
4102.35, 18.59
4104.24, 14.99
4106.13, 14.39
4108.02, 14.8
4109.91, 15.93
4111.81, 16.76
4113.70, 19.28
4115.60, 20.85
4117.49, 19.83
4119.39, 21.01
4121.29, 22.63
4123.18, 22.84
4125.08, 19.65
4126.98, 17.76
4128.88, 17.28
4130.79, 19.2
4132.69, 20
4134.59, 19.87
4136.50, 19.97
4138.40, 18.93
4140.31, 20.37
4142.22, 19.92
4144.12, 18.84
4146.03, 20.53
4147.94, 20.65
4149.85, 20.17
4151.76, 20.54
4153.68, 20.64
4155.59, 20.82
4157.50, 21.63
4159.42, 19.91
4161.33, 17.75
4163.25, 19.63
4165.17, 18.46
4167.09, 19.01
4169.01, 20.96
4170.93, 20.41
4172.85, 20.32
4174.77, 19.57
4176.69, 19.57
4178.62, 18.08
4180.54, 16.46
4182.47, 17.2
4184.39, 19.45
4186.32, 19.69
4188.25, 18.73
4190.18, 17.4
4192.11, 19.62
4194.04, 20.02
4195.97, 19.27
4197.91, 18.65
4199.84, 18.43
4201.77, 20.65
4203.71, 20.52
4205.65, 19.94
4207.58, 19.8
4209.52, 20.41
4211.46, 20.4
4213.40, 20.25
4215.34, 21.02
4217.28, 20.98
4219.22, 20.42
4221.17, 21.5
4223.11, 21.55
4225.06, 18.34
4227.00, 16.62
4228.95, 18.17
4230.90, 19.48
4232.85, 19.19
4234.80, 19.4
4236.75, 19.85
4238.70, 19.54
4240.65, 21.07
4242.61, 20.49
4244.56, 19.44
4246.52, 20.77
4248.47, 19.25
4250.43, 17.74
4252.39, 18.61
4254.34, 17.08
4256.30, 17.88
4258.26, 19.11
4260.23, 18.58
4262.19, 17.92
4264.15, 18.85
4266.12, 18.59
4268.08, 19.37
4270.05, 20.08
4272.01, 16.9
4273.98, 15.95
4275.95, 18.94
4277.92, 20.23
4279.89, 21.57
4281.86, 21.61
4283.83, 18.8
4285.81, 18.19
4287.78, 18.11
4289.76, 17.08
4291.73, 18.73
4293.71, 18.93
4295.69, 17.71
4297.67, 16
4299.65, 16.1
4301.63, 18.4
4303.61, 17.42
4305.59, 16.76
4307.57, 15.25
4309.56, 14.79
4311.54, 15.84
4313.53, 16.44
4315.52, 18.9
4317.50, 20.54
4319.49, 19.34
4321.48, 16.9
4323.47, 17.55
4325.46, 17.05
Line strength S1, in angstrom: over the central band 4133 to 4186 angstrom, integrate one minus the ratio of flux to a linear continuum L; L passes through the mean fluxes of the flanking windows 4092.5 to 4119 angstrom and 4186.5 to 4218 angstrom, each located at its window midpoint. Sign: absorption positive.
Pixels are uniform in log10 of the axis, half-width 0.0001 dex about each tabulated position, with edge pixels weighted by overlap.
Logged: -3.7 angstrom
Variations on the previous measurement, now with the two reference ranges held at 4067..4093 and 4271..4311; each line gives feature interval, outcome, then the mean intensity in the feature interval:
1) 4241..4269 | -1.3 angstrom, 18.9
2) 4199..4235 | -3.2 angstrom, 19.9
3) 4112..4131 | -1.2 angstrom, 19.9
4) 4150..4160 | -1.2 angstrom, 20.7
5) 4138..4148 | -0.7 angstrom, 19.9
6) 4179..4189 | 0.1 angstrom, 18.3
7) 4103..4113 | 1.7 angstrom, 15.6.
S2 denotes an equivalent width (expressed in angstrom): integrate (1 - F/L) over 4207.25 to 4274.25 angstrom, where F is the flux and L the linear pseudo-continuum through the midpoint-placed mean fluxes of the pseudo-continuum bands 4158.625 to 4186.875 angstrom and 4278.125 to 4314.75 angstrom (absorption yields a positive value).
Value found -3.5 angstrom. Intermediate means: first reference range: 19.1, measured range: 19.3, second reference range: 17.7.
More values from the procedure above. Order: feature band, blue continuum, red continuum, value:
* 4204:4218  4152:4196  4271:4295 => -0.92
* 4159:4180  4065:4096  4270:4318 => -1.26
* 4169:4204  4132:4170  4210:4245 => 1.36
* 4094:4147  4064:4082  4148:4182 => 2.81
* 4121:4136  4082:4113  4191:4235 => -2.02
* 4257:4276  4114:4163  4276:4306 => 0.29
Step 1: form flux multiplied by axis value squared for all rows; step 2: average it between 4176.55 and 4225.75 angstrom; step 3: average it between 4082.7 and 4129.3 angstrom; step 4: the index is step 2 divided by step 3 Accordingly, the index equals 1.2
